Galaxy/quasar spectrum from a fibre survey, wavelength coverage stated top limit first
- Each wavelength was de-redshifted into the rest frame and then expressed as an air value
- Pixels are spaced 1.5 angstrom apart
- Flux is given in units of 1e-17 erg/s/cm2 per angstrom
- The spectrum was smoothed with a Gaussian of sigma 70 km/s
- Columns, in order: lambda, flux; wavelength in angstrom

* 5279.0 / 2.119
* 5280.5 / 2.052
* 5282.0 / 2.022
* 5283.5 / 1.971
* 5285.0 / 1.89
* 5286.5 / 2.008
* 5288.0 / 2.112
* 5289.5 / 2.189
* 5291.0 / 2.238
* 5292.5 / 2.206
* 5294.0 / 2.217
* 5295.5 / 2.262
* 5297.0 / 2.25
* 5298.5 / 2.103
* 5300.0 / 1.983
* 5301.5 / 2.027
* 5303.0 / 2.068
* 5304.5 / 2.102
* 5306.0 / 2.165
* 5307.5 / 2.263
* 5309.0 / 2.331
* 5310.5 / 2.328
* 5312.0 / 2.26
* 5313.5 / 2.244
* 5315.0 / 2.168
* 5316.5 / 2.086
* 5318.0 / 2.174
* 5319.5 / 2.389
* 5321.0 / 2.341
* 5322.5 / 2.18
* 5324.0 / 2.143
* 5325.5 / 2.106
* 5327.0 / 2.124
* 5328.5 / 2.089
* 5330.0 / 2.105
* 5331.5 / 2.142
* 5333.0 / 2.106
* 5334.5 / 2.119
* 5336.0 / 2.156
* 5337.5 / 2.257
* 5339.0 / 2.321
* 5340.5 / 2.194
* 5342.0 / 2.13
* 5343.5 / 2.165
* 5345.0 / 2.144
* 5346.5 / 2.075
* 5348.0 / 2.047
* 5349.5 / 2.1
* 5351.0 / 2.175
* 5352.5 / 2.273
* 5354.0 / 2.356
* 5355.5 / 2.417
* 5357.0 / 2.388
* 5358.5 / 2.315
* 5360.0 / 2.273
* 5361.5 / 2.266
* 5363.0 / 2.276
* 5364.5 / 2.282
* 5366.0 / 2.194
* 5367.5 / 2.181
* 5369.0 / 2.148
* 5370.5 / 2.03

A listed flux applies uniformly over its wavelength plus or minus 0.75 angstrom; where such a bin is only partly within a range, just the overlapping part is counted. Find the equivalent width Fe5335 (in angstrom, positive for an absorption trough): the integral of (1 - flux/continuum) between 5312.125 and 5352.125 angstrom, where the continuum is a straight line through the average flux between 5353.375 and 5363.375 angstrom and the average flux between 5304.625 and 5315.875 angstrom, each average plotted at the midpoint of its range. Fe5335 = 2.0 angstrom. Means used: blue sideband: 2.24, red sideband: 2.33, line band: 2.17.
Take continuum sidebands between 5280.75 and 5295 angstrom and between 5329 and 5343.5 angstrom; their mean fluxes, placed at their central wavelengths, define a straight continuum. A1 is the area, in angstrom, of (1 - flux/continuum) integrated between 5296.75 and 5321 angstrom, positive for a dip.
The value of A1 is -0.68 angstrom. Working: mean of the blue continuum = 2.1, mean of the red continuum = 2.17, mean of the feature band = 2.19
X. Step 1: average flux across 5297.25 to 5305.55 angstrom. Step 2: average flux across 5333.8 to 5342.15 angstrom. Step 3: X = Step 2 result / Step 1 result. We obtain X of 1.06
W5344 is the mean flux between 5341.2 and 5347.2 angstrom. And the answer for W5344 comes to 2.13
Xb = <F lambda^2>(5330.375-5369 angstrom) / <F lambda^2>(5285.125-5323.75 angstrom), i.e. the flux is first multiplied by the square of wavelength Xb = 1.0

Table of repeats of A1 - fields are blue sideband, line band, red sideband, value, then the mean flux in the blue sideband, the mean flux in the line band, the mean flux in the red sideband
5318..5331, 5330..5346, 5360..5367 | 0.3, 2.18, 2.17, 2.25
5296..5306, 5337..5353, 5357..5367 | 0.4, 2.1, 2.17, 2.27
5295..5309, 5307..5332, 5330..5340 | -0.5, 2.14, 2.2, 2.18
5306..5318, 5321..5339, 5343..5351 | 0.1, 2.23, 2.15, 2.11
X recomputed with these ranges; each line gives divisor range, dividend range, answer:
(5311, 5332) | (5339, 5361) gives 1.02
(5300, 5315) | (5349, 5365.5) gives 1.05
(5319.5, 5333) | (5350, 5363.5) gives 1.06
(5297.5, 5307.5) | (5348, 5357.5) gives 1.08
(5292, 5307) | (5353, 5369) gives 1.07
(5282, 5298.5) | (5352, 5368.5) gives 1.08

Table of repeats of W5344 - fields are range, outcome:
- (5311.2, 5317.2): 2.19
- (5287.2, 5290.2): 2.15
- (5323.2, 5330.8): 2.11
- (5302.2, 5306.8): 2.11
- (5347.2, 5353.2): 2.15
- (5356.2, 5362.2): 2.31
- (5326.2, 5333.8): 2.11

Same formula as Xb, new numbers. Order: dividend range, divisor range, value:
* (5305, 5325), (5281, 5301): 1.07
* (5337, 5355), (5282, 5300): 1.05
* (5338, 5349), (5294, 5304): 1.03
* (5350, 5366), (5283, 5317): 1.09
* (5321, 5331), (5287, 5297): 0.98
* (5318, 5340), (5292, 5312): 1.01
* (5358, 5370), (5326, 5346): 1.05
